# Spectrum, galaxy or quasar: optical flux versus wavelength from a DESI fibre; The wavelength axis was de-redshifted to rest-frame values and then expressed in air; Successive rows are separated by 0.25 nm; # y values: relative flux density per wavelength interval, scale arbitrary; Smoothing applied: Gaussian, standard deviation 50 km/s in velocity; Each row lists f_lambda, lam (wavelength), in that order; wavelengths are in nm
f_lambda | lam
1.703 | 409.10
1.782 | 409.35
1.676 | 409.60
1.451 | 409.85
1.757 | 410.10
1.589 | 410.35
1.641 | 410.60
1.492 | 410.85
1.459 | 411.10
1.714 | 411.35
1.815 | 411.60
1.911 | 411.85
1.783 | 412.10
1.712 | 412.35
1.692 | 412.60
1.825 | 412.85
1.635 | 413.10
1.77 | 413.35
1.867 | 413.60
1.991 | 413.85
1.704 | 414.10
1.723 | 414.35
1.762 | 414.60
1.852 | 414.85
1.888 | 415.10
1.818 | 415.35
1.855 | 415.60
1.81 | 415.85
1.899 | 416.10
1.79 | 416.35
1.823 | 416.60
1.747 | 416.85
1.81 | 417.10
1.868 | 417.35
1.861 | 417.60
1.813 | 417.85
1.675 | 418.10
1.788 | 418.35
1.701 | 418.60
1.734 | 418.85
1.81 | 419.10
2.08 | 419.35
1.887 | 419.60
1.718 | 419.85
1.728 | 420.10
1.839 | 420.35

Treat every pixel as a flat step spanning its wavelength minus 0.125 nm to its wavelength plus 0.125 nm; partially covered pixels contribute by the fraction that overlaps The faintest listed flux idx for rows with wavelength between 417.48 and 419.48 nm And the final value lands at 1.675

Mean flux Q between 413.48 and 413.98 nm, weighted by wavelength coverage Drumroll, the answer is 1.93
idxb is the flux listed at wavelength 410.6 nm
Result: 1.641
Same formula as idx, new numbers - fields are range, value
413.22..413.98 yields 1.77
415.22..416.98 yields 1.747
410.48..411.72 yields 1.459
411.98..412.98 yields 1.692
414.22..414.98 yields 1.723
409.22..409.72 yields 1.676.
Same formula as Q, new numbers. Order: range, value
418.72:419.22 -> 1.77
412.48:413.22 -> 1.72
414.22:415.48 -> 1.81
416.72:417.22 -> 1.78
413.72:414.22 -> 1.85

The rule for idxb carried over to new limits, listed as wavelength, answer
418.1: 1.675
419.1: 1.81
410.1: 1.757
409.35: 1.782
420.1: 1.728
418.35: 1.788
